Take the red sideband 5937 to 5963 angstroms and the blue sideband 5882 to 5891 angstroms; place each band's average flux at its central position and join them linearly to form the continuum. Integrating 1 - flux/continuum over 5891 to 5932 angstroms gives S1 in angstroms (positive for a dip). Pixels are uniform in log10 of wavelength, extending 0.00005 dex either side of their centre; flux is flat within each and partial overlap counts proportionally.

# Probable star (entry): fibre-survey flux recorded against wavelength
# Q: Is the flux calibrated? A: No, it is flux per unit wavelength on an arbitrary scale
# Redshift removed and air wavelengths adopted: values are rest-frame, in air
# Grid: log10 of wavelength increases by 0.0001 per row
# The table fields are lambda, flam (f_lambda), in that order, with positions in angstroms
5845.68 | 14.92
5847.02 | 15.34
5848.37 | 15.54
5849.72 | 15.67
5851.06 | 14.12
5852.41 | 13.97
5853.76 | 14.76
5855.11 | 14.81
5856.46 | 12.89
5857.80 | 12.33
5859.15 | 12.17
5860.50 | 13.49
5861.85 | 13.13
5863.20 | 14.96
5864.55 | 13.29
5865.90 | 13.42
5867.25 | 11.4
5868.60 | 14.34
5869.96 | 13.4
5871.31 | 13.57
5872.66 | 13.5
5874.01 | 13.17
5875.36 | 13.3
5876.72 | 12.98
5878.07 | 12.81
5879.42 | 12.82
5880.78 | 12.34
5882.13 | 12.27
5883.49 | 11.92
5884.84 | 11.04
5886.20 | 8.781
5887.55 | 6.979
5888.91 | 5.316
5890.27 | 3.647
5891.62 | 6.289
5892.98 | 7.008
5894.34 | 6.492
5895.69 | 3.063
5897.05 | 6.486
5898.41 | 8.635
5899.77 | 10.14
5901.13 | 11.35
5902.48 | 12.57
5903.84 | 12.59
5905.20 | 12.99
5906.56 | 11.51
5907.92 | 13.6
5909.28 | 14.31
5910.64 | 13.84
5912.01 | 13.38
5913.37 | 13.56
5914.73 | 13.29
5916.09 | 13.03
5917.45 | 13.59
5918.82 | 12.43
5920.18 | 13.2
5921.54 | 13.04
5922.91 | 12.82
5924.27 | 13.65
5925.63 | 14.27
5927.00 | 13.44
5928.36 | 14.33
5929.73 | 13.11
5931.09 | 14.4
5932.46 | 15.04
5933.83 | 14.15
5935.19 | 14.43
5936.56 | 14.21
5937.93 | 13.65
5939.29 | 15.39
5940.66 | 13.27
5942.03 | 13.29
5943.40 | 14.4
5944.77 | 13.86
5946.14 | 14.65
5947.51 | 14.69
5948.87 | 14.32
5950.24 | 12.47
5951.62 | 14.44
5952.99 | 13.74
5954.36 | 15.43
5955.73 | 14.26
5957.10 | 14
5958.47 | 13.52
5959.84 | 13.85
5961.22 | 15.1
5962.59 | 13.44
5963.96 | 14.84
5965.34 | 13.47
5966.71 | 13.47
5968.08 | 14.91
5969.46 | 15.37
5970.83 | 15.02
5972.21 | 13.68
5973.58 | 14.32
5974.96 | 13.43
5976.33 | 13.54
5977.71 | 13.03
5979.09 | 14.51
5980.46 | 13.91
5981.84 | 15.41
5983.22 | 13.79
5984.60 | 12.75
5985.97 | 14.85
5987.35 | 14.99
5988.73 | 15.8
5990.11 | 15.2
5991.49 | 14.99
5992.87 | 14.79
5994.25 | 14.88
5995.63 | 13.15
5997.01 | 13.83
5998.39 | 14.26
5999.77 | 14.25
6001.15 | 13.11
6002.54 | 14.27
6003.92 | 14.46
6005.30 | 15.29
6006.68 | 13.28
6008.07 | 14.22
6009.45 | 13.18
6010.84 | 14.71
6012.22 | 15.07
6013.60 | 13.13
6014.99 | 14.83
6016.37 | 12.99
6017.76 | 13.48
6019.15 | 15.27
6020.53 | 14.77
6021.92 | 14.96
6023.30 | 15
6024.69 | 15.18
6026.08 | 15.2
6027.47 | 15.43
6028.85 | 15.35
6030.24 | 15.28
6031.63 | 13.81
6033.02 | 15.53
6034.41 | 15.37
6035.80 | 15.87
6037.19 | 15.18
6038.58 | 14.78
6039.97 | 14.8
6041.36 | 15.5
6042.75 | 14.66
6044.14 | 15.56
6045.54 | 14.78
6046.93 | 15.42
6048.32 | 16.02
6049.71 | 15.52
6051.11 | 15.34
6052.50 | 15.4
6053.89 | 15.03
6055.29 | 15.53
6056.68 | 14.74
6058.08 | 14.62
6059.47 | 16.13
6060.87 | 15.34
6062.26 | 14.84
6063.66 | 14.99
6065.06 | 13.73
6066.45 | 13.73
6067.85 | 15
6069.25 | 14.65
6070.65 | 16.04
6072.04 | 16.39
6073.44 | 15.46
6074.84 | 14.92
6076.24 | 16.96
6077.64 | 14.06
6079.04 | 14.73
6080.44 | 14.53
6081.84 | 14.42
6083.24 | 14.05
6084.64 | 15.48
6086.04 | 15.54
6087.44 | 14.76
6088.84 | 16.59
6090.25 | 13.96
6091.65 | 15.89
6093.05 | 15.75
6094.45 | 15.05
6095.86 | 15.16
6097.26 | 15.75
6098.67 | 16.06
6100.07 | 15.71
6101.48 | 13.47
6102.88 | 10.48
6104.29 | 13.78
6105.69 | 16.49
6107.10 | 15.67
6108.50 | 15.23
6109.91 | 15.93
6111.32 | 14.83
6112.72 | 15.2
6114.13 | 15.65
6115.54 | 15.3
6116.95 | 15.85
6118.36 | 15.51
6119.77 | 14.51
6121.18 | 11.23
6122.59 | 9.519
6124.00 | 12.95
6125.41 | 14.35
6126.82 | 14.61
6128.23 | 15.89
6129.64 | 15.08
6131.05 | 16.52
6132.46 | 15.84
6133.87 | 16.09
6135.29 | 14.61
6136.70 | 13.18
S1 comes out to -4.1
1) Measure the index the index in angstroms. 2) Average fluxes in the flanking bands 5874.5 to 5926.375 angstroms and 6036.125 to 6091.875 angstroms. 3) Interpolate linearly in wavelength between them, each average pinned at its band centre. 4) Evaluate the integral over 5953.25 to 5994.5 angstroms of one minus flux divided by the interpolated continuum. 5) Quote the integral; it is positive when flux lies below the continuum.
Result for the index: -4.6 angstroms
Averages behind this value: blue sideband 11.1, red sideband 15.1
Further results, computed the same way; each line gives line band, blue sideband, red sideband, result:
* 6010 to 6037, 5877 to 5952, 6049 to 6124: -1.8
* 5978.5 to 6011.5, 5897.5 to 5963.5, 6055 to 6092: -0.3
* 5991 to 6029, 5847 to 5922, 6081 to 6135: -2.3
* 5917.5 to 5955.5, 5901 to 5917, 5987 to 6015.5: -1.3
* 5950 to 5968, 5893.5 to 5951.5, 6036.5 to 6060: -0.8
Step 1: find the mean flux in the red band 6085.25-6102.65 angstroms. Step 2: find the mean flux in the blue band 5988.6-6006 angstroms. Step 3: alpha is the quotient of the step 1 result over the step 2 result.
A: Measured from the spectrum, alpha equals 1.1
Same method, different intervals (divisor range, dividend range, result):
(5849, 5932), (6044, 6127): 1.24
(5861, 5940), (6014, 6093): 1.25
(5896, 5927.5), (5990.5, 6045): 1.18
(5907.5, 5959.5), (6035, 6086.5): 1.09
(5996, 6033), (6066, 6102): 1.05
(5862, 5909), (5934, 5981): 1.30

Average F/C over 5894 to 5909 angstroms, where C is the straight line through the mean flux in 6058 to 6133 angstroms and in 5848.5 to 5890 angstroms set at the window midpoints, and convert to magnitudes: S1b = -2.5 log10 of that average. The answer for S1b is 0.262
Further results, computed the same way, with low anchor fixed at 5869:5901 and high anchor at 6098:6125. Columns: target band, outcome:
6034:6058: -0.17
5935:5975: -0.25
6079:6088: -0.07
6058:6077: -0.13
